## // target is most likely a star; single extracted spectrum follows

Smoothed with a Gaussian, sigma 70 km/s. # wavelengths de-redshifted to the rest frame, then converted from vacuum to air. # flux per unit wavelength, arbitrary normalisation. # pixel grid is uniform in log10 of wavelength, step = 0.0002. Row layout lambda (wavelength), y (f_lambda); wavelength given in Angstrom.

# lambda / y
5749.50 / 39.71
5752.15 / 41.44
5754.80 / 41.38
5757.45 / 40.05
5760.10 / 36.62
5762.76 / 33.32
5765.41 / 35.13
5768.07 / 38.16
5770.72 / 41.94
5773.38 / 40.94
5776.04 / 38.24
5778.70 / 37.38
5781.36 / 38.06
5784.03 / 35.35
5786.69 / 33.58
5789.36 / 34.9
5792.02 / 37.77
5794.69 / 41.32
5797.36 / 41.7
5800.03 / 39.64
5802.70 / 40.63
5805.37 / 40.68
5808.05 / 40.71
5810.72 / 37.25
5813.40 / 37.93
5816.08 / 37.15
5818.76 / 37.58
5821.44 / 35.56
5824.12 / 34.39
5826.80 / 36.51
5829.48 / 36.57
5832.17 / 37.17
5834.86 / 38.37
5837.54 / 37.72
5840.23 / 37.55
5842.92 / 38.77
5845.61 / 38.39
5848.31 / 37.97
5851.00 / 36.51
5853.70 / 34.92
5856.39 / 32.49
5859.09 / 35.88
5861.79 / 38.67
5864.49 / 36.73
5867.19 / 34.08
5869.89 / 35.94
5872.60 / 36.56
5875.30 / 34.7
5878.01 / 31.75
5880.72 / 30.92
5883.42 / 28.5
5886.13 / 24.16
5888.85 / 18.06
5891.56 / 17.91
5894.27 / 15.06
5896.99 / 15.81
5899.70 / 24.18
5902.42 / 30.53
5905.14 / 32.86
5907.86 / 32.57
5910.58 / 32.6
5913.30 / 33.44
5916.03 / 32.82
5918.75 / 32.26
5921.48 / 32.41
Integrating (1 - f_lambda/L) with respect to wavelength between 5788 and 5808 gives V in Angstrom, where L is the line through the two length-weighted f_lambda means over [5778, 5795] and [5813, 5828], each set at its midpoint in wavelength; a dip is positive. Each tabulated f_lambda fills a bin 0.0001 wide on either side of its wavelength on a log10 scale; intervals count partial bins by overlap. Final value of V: -1.66 Angstrom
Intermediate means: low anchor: 36.6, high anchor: 36.4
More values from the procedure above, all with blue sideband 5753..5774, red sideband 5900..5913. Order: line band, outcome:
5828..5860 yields -2.11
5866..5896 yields 4.69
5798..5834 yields -1.98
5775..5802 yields -0.46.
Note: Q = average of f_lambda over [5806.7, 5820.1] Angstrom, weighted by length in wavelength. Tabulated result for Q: 38.1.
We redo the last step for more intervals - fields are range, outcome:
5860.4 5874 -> 36.4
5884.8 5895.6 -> 18.8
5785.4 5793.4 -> 35.5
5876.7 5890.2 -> 26.7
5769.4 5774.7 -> 41.4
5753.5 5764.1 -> 37.8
